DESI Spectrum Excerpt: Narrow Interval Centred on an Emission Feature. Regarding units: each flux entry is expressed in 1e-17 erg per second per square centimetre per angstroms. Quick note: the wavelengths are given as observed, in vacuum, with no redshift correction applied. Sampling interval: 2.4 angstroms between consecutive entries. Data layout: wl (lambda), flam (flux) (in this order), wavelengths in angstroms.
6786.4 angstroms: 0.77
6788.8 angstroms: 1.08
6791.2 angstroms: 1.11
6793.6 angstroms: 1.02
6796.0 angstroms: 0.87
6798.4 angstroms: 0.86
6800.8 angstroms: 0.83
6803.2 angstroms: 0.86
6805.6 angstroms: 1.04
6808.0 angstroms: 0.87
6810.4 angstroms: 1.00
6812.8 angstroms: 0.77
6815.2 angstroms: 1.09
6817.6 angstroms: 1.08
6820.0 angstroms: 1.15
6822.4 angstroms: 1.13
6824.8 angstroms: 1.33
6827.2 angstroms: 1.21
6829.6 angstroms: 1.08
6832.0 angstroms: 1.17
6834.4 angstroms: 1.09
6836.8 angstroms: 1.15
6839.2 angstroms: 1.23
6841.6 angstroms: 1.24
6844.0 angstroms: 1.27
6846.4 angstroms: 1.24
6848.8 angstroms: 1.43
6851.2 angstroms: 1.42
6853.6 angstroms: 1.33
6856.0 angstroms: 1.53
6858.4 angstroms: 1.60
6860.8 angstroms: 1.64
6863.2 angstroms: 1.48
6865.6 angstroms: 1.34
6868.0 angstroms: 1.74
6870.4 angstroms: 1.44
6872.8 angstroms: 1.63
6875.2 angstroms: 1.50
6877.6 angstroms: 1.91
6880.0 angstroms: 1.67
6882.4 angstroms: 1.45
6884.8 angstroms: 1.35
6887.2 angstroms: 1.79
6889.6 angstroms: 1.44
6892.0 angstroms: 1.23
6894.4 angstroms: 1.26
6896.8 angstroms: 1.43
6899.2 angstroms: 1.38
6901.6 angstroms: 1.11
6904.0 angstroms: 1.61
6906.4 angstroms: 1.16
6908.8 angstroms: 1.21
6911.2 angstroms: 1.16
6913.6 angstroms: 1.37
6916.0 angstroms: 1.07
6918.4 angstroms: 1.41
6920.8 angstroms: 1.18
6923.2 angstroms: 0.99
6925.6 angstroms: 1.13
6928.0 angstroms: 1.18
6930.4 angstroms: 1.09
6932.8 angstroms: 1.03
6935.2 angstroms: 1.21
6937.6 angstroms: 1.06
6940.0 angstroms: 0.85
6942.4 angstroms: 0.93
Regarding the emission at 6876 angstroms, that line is Mg II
